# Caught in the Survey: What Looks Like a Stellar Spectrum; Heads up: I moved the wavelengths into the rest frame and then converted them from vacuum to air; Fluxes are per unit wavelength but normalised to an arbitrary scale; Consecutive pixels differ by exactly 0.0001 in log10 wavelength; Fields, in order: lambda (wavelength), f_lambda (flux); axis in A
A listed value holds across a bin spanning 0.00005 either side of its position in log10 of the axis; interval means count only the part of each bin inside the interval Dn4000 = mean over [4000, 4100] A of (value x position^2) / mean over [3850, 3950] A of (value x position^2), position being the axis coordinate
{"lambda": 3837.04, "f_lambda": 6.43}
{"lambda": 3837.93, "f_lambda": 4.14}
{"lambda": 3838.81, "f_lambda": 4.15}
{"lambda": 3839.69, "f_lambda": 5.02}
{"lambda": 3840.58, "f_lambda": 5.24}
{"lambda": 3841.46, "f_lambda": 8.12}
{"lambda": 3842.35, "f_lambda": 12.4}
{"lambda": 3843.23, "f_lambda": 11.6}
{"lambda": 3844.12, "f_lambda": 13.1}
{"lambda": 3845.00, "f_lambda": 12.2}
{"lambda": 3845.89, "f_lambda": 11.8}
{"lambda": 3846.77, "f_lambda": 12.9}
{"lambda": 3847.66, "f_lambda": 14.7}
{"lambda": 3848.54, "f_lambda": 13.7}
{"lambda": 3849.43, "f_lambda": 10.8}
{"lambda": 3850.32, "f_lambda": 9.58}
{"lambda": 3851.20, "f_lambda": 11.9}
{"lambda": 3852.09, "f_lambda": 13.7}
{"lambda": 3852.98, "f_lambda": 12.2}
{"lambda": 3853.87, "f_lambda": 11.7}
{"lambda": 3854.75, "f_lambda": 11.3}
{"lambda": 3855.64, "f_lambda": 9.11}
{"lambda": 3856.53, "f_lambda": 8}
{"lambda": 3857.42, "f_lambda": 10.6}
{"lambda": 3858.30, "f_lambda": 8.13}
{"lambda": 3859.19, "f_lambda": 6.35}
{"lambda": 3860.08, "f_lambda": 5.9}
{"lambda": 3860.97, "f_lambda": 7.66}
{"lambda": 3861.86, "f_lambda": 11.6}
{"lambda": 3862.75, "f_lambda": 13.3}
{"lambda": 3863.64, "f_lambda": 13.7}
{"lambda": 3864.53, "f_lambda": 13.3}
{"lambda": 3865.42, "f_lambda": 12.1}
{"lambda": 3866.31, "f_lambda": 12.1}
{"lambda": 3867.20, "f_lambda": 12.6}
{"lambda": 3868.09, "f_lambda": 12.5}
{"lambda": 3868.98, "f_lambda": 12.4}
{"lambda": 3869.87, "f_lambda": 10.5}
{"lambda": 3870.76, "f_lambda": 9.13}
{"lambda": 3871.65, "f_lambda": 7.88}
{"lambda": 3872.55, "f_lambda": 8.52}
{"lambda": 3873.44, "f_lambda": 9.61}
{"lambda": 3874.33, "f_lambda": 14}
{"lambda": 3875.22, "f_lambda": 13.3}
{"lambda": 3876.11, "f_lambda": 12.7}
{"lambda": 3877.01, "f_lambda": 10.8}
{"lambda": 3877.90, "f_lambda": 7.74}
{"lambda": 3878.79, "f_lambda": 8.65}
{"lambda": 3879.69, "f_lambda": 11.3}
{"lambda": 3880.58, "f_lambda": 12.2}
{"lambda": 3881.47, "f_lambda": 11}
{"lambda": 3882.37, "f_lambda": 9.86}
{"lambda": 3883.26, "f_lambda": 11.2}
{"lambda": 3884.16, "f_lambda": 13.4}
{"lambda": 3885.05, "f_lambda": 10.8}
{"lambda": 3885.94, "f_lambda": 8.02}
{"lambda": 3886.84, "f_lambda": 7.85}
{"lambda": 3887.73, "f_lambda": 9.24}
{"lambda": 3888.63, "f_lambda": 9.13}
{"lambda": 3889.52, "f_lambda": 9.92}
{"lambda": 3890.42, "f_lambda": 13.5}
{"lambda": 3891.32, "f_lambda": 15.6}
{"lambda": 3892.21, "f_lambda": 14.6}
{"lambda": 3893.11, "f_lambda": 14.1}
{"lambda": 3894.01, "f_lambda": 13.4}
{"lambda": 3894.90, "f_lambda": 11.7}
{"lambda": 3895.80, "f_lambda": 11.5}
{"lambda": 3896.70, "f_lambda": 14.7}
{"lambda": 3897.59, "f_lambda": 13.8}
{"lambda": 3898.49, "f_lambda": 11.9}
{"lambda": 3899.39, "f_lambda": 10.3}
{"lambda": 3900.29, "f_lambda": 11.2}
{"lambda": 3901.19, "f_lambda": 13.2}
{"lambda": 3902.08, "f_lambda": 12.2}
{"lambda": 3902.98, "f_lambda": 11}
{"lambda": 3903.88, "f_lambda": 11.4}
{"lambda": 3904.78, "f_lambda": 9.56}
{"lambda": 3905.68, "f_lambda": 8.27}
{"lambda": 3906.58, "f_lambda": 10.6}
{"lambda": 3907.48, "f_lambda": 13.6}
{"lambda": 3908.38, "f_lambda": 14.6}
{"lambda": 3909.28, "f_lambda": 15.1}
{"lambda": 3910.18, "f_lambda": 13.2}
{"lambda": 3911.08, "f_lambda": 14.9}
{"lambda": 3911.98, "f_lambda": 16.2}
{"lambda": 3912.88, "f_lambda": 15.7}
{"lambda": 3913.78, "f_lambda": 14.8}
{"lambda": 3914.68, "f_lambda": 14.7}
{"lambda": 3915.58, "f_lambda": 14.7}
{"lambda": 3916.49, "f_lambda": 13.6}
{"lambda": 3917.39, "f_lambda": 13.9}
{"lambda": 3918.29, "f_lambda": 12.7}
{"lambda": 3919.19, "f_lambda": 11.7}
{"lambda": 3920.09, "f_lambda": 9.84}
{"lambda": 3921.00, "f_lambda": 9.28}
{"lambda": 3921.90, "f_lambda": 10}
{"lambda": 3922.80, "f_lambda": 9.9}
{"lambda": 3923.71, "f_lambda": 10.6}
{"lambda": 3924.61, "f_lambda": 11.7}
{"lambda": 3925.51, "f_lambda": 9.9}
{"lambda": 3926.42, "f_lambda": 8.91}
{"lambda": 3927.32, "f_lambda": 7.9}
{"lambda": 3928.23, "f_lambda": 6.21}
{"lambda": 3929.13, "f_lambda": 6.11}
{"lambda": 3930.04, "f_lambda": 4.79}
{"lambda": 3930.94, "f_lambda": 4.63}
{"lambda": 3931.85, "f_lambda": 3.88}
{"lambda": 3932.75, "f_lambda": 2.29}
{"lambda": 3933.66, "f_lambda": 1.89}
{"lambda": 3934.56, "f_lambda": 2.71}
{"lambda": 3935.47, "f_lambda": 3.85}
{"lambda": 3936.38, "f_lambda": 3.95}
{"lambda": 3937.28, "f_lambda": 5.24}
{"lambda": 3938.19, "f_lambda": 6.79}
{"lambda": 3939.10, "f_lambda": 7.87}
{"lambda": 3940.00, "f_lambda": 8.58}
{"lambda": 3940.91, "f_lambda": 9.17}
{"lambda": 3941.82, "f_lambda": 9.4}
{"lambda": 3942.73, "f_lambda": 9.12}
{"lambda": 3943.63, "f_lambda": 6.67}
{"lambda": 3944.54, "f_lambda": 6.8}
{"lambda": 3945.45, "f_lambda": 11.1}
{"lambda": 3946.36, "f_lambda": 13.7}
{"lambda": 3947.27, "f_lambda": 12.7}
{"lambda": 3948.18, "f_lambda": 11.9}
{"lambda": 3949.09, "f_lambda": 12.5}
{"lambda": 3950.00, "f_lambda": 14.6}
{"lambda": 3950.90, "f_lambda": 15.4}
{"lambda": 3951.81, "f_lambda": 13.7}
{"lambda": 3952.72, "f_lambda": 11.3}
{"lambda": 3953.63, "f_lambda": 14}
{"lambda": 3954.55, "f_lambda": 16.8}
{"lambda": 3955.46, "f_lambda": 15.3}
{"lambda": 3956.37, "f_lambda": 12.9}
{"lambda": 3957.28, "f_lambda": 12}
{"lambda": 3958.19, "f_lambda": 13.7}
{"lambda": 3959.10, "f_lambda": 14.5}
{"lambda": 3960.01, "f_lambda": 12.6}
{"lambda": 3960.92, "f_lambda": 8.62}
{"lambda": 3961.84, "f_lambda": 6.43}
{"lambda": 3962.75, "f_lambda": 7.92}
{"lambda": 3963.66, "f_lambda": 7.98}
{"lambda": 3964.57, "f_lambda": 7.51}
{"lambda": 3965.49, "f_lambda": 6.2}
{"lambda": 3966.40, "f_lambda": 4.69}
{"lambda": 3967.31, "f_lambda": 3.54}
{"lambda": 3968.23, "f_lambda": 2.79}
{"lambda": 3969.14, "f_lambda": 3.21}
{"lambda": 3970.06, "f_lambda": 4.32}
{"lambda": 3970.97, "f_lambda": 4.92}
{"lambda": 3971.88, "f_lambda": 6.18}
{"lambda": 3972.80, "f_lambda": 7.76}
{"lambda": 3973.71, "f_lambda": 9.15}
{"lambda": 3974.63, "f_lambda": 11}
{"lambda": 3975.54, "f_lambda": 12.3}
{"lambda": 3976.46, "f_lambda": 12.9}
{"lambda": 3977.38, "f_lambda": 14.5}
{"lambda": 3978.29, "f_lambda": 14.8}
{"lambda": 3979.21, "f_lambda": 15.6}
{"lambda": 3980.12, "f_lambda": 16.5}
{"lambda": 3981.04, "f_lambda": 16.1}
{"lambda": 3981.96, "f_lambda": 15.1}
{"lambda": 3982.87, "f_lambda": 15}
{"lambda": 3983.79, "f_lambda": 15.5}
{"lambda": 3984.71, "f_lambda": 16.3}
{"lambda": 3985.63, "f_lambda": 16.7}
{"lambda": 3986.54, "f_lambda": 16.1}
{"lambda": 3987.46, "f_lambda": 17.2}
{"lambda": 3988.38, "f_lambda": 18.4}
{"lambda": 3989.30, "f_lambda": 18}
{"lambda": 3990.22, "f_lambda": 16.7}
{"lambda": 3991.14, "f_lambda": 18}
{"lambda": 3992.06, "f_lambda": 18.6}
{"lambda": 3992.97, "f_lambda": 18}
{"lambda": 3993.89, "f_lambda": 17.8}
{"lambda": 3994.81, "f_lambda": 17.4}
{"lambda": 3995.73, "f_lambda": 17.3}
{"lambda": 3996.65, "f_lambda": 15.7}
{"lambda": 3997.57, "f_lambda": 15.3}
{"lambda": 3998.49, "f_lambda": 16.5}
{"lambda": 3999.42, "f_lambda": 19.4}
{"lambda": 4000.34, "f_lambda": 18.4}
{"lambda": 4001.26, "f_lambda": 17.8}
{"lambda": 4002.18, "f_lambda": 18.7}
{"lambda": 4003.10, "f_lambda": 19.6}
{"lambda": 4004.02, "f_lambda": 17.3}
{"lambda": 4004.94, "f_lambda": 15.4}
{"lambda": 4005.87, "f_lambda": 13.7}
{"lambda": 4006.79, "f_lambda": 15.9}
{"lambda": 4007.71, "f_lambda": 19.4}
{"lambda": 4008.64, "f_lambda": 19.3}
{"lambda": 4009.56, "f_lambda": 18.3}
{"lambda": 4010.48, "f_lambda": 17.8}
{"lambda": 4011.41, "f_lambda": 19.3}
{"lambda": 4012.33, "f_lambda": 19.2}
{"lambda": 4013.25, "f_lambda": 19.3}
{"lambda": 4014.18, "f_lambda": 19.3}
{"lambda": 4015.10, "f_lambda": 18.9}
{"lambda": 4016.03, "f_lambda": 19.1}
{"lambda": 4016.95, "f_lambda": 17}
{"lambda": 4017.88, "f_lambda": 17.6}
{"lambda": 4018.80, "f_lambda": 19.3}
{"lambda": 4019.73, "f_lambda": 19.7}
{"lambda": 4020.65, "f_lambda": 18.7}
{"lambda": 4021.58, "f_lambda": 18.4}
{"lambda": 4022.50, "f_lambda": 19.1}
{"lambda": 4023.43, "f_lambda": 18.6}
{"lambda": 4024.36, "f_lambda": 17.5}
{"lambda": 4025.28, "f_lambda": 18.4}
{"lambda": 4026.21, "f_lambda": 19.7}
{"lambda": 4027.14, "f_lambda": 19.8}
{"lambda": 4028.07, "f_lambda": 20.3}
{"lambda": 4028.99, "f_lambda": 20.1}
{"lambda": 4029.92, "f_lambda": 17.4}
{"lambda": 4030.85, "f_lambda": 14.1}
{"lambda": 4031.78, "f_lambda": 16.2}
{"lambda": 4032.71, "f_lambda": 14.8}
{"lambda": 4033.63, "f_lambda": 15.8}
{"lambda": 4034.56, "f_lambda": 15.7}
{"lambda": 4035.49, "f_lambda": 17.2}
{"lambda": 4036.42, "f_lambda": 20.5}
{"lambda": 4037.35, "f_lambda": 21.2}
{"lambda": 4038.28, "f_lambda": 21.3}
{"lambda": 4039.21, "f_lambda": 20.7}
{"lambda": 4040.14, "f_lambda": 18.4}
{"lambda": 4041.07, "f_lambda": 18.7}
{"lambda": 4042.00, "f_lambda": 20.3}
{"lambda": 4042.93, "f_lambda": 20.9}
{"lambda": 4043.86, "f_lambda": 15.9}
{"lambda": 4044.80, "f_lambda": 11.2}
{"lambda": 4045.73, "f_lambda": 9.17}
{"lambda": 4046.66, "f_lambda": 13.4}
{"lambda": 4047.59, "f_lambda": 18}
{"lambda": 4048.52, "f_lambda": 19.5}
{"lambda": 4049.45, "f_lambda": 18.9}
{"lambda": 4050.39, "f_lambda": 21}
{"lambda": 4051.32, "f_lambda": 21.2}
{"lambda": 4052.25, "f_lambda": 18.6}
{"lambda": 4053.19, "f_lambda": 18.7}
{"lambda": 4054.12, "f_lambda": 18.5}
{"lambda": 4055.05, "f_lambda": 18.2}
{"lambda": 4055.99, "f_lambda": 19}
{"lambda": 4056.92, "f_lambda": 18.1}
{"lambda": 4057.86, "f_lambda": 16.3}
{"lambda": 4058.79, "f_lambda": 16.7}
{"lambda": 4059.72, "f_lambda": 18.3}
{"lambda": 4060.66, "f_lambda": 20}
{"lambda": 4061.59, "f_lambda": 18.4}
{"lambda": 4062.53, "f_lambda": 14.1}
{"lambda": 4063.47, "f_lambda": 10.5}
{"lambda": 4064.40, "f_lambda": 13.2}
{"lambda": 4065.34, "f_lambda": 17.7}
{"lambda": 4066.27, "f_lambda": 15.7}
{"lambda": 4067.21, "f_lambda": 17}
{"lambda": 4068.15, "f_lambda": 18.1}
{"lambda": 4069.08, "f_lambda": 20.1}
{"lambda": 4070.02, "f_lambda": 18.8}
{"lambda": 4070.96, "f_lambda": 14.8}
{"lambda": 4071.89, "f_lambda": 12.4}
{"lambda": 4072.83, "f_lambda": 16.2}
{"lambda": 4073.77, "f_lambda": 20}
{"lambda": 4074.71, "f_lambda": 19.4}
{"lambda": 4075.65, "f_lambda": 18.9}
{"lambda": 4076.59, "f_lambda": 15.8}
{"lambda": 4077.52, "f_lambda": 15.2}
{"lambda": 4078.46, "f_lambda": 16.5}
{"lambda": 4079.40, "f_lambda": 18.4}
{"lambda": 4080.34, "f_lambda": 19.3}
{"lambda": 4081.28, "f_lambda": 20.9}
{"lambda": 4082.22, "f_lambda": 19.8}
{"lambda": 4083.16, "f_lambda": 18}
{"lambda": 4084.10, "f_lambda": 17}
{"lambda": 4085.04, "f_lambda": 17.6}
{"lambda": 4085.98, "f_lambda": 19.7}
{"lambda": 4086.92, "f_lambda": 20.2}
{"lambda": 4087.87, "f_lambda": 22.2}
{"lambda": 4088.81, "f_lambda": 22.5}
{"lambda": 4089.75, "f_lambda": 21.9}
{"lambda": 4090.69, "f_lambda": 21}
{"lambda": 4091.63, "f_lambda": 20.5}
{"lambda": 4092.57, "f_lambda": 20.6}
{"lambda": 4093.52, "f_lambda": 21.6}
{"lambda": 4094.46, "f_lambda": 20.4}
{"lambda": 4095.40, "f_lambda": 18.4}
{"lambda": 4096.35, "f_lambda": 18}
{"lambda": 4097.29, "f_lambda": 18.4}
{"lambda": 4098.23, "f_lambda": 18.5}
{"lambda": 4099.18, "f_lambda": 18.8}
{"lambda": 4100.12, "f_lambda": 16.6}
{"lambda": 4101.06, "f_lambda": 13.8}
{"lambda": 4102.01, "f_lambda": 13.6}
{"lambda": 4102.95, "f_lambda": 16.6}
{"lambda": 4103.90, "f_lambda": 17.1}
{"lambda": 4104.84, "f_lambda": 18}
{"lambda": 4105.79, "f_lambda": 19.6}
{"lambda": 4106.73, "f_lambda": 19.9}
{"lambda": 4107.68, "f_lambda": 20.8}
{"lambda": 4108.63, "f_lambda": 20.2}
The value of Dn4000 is 1.86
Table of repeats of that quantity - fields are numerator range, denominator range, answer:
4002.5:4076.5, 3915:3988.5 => 1.82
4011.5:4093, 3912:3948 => 2.14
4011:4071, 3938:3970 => 1.87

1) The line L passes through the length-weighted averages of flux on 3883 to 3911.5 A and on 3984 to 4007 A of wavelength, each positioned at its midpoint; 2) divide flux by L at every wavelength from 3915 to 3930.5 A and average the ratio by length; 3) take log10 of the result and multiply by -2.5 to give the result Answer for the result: 0.293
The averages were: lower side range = 12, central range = 10.1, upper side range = 17.2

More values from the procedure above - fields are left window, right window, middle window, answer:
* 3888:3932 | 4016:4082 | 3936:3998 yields 0.19 mag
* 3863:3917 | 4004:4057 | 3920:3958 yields 0.47 mag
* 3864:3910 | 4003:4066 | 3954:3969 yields 0.47 mag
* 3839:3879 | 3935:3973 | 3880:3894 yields -0.11 mag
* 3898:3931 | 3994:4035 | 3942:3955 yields 0.13 mag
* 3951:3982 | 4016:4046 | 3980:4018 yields -0.22 mag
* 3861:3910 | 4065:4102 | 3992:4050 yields -0.10 mag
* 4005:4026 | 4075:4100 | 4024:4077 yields 0.07 mag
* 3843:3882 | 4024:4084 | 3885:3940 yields 0.22 mag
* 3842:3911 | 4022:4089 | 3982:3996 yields -0.11 mag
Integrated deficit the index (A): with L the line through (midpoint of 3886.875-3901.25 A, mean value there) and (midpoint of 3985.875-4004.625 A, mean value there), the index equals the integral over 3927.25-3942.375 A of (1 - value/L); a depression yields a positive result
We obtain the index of 9.28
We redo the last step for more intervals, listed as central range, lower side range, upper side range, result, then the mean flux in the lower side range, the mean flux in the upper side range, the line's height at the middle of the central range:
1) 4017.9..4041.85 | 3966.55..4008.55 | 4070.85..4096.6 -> -3.0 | 14.4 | 18.9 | 16.4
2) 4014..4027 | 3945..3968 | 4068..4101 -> -3.3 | 11.2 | 18.7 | 14.9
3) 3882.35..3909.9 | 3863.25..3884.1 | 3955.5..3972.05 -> -3.8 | 11.2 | 7.99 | 10.4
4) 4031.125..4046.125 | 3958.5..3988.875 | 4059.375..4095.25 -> -1.8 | 11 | 18.2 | 15.5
